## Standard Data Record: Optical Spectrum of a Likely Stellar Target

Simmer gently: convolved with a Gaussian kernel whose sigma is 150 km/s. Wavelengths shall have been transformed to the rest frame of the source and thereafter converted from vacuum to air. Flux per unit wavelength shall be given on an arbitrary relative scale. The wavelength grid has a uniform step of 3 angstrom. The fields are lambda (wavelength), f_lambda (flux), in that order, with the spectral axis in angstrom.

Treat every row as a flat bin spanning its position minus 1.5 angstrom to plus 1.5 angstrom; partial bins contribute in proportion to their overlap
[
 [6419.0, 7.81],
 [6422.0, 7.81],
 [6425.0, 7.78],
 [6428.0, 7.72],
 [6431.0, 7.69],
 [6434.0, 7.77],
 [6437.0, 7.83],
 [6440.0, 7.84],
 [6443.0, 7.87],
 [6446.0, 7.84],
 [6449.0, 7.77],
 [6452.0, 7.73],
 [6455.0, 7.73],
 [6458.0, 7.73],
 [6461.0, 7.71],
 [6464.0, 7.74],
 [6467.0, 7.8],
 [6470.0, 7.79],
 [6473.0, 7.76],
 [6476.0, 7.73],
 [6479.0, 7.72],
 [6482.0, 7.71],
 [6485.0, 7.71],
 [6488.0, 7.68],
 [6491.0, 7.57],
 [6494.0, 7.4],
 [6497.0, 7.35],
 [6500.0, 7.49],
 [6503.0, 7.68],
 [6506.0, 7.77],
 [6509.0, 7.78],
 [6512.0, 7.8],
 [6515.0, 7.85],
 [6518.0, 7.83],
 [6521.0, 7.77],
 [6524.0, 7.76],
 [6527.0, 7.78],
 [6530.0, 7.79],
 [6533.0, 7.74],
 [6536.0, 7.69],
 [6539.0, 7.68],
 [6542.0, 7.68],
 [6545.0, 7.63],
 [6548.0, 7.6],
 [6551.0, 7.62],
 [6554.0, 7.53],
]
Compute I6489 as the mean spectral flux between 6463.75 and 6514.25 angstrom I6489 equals 7.68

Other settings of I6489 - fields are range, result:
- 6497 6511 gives 7.65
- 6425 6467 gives 7.77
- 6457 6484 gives 7.74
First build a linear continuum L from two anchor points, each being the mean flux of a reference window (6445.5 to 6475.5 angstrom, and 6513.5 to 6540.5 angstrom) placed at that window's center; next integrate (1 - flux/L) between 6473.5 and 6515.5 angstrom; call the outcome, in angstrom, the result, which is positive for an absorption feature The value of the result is 0.6 angstrom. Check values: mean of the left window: 7.76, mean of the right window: 7.77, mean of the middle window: 7.66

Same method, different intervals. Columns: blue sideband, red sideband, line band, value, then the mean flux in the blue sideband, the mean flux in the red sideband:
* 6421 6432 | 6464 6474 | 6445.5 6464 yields 0.1 angstrom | 7.75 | 7.78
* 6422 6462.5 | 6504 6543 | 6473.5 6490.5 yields 0.1 angstrom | 7.77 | 7.76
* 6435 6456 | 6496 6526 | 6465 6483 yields 0.0 angstrom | 7.8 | 7.72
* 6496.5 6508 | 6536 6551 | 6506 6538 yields -0.6 angstrom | 7.6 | 7.65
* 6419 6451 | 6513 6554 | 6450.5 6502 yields 0.6 angstrom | 7.79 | 7.72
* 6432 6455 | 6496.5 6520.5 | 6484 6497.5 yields 0.3 angstrom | 7.8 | 7.71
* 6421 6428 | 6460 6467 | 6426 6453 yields -0.1 angstrom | 7.78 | 7.74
